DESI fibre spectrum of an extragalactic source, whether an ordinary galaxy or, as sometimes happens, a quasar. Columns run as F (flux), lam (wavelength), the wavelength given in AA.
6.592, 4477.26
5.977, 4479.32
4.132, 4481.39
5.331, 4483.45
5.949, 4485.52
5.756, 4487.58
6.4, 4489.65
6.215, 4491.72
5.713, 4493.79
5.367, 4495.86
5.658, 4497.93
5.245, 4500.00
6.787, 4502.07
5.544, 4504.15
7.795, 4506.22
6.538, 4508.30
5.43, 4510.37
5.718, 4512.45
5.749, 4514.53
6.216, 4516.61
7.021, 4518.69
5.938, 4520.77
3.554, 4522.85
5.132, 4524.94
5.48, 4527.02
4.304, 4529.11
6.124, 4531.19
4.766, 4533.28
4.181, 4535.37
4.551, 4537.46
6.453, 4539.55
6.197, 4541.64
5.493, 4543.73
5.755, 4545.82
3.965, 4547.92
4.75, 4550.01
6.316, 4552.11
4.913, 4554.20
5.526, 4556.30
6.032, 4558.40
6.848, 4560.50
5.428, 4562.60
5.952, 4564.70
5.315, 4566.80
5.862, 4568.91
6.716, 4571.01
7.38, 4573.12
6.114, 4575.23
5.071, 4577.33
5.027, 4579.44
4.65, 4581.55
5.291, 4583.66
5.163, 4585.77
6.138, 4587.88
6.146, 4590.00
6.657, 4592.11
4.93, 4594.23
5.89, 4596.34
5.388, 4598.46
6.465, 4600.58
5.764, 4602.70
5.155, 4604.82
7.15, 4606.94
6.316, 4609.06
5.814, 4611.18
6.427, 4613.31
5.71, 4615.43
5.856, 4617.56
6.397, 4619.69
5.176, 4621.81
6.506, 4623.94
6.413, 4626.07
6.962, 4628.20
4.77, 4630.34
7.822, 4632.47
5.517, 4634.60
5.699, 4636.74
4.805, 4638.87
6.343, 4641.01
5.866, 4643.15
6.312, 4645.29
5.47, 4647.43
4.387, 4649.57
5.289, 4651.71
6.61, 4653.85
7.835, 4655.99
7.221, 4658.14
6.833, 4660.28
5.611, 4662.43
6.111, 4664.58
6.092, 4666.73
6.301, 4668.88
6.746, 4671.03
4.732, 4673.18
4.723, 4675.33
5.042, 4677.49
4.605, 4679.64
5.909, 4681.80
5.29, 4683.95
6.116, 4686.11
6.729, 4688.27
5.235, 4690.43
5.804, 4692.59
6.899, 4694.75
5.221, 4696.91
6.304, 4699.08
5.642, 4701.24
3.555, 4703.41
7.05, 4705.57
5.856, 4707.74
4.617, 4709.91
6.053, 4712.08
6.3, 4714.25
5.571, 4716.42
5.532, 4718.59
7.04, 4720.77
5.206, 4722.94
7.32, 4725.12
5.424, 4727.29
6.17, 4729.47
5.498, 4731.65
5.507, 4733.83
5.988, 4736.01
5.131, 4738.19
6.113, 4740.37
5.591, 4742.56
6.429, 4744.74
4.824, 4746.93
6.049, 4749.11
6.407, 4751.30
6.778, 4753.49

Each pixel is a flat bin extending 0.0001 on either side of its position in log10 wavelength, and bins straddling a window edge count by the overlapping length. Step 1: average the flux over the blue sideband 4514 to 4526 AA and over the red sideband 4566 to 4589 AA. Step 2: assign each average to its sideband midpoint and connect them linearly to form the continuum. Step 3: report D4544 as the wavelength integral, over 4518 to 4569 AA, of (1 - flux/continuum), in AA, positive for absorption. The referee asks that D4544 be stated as 2.0 AA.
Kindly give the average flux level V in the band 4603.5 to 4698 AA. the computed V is 5.95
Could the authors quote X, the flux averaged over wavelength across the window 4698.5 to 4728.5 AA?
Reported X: 5.81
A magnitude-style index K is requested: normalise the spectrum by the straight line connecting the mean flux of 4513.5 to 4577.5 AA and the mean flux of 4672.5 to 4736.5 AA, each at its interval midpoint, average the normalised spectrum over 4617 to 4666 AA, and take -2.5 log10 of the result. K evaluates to -0.08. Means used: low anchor 5.59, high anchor 5.7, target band 6.08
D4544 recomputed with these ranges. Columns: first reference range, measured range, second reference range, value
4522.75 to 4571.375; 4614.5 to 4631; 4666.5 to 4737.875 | -1.3 AA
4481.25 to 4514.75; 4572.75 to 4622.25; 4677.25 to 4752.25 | 0.1 AA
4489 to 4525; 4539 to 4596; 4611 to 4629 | 3.1 AA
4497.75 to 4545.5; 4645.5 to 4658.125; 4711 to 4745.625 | -0.5 AA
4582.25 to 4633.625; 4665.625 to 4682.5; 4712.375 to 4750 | 1.2 AA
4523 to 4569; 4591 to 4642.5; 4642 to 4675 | -1.7 AA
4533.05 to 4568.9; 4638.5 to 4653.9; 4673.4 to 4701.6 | -0.1 AA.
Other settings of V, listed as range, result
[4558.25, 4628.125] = 5.93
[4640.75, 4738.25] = 5.85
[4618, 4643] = 6.03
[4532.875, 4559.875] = 5.34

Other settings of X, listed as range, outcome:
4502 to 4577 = 5.7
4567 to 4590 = 5.74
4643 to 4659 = 6.13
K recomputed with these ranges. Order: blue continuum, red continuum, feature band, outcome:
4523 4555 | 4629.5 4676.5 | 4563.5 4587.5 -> -0.05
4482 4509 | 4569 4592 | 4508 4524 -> 0.04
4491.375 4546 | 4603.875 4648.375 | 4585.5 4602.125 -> 0.01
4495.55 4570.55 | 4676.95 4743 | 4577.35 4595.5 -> 0.04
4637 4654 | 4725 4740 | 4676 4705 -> 0.02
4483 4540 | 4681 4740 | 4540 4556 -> 0.06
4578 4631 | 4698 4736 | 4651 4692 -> -0.02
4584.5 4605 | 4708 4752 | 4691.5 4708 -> 0.01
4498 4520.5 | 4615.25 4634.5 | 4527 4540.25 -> 0.22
